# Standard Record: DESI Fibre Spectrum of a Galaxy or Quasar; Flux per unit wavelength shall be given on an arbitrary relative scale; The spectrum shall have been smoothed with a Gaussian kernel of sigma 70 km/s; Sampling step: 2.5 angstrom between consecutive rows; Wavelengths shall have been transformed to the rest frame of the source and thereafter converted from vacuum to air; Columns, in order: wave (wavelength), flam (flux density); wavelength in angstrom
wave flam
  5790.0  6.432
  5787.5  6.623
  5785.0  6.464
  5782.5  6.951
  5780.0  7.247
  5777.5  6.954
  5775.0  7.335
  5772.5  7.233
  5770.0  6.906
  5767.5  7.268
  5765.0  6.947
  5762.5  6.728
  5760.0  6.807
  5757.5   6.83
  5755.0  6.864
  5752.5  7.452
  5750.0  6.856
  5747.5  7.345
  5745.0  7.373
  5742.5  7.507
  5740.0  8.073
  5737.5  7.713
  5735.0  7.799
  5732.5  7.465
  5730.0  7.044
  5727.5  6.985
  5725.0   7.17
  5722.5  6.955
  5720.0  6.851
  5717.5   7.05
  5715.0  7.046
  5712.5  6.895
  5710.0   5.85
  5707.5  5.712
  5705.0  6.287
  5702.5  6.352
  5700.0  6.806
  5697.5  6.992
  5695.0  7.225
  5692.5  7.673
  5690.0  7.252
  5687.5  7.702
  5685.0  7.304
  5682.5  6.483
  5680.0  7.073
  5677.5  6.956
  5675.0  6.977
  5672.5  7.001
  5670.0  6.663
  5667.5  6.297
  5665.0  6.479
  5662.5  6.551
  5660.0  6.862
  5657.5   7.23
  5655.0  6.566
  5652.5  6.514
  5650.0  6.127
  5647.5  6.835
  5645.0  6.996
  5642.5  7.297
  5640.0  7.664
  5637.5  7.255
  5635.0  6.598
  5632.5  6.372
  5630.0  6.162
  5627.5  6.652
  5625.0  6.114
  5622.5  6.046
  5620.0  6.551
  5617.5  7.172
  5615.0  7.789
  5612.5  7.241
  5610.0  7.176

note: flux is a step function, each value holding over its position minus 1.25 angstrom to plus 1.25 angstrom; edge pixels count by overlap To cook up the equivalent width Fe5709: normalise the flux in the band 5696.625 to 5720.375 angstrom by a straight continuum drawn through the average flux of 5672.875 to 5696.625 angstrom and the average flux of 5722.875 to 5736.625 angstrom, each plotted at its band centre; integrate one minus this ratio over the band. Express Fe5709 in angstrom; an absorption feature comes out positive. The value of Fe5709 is 2.18 angstrom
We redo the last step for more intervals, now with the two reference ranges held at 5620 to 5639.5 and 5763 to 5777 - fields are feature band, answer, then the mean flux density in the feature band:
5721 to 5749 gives -1.8 angstrom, 7.39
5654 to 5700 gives -1.7 angstrom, 6.96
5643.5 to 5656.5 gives -0.1 angstrom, 6.63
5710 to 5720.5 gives 0.1 angstrom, 6.84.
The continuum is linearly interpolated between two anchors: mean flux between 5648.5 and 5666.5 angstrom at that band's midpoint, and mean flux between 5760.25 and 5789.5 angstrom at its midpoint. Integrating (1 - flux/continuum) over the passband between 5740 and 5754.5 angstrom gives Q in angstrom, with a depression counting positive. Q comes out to -1.0 angstrom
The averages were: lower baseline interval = 6.62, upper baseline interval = 6.95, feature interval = 7.35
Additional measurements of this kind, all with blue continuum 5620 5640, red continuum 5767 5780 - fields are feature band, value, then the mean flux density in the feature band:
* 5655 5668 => 0.0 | 6.69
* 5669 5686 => -0.5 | 6.92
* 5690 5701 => -0.6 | 7.19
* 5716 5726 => -0.1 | 7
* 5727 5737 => -0.6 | 7.38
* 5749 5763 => 0.3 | 6.93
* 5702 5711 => 1.1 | 6.03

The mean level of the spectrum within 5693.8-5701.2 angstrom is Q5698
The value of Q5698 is 7.01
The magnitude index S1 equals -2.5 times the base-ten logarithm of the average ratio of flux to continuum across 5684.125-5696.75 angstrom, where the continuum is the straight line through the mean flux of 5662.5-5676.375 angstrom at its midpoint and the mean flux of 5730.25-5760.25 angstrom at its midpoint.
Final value -0.08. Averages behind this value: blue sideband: 6.67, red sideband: 7.35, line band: 7.42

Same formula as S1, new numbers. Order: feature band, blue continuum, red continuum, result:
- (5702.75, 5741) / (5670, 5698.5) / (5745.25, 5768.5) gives 0.016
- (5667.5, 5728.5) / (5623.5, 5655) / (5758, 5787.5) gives -0.009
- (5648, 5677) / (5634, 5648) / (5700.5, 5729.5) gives 0.051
